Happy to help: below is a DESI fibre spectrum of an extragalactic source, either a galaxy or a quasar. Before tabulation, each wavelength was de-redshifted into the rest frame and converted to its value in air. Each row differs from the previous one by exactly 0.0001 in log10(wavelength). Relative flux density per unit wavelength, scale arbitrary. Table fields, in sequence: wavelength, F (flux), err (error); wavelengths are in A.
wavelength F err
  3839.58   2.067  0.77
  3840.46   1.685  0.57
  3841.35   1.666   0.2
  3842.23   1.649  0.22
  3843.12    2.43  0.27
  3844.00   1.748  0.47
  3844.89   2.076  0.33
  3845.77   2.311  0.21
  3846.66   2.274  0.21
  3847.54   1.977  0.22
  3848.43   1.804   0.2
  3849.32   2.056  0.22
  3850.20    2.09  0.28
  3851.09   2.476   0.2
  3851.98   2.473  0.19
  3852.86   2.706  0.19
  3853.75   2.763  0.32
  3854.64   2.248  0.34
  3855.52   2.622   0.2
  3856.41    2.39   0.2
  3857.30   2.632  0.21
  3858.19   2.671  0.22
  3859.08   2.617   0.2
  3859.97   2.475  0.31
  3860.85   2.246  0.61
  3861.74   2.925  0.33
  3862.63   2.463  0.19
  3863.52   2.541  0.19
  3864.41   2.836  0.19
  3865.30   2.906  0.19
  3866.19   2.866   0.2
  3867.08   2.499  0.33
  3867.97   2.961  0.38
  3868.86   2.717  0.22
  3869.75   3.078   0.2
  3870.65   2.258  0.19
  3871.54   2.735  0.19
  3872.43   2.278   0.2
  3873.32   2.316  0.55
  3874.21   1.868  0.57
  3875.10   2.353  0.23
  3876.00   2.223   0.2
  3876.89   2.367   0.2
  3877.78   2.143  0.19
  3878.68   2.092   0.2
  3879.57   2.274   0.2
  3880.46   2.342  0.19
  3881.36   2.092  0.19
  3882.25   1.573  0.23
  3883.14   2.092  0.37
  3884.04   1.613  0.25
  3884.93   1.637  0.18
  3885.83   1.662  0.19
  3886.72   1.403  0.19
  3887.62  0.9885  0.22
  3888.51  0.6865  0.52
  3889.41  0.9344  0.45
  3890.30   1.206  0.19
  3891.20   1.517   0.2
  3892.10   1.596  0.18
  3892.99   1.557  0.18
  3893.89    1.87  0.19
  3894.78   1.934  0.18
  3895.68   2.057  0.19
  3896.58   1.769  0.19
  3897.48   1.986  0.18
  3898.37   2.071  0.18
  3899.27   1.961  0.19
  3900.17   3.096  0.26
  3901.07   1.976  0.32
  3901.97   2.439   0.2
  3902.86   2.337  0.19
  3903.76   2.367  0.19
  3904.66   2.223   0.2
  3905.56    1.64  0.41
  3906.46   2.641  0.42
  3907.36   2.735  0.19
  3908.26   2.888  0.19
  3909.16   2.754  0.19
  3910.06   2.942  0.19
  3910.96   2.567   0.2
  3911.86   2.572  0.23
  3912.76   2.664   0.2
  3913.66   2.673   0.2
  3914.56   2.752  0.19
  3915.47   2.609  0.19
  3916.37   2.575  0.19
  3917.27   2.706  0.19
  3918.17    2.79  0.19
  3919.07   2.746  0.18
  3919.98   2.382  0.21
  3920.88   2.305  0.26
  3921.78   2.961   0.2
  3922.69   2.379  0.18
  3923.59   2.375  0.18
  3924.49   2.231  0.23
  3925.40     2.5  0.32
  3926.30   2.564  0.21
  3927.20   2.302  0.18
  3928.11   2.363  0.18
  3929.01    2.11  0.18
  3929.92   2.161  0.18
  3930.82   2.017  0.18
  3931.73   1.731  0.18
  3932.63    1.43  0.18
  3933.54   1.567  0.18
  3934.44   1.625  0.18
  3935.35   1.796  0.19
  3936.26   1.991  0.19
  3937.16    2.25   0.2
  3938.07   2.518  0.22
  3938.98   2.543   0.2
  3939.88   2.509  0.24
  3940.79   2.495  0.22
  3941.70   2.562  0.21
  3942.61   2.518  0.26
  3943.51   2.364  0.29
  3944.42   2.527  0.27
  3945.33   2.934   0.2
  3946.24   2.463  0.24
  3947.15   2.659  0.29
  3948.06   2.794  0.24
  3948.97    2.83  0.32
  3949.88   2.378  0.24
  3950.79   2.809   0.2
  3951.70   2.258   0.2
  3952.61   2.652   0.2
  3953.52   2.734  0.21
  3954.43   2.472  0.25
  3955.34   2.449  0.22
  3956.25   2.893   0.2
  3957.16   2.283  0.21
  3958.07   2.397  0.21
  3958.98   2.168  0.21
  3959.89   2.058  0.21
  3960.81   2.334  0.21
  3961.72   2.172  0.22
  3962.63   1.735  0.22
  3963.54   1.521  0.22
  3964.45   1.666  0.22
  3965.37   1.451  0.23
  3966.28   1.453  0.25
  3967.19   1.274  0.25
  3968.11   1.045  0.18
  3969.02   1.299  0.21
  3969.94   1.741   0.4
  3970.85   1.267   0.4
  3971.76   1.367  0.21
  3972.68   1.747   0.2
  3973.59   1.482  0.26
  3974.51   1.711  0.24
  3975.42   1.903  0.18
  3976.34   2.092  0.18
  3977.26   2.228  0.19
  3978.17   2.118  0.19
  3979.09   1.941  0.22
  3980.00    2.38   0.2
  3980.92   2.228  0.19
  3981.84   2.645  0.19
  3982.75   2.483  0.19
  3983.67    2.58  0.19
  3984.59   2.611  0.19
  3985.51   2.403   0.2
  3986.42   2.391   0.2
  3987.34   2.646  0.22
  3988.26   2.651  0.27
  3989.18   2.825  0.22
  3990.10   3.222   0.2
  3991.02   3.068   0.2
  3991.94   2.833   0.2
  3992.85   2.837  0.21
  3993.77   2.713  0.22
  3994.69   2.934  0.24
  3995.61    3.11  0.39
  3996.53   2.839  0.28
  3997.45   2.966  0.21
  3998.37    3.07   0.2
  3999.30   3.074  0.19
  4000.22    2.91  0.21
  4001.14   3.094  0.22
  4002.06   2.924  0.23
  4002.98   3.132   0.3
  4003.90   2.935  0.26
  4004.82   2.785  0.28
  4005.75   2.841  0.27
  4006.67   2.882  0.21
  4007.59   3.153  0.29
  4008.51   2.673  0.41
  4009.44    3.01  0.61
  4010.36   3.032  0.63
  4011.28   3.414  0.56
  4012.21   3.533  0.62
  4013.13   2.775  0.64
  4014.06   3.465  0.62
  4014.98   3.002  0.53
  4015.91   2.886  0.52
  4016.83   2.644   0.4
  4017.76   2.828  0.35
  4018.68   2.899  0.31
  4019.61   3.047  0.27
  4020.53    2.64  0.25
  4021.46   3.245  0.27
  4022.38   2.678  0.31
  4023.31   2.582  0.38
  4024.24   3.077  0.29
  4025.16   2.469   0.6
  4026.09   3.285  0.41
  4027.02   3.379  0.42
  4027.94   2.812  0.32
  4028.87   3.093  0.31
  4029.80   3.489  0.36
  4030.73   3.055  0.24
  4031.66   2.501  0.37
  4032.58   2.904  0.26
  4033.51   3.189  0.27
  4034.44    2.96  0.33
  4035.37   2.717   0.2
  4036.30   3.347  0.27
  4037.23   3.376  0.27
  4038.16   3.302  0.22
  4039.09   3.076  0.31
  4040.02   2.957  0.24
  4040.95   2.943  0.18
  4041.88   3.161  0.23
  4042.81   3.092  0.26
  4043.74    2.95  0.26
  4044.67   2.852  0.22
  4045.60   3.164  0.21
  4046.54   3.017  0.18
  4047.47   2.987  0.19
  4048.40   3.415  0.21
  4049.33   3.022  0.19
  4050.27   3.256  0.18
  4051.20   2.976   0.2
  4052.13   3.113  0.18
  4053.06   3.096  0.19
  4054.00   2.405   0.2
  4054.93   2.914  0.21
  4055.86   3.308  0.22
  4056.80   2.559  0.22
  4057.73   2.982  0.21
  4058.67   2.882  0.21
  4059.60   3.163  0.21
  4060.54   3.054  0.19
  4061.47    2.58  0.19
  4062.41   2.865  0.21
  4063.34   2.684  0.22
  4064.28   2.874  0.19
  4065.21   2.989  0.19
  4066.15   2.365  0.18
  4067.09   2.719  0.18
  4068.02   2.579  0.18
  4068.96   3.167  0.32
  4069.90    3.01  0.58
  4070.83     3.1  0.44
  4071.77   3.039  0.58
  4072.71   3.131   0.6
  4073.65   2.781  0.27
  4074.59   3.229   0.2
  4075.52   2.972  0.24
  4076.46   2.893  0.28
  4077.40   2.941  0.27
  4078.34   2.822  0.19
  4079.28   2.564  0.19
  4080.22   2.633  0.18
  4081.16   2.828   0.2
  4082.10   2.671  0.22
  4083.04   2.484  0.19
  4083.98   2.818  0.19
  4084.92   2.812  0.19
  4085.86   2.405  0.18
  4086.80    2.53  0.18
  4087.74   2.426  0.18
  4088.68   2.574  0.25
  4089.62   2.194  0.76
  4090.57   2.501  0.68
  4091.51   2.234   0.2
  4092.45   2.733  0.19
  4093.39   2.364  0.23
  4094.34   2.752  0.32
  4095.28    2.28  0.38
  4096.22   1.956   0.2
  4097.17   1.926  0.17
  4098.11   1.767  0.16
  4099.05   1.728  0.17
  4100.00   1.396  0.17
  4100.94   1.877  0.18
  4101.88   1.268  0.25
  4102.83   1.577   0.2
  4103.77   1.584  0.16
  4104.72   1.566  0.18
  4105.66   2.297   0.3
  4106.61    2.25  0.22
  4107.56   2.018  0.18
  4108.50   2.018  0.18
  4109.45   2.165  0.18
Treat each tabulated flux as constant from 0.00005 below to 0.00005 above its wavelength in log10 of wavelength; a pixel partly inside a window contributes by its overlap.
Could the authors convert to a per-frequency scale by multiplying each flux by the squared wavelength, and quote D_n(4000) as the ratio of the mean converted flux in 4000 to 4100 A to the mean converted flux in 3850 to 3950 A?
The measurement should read 1.3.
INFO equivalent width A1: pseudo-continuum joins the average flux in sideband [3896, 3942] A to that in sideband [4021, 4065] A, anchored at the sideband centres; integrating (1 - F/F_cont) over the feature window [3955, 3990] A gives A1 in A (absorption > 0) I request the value 7.71 A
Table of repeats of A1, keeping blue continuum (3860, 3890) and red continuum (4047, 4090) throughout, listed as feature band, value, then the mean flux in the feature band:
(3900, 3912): -1.1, 2.5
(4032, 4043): -1.4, 3.08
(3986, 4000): -1.6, 2.88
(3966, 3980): 4.7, 1.67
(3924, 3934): 1.2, 2.09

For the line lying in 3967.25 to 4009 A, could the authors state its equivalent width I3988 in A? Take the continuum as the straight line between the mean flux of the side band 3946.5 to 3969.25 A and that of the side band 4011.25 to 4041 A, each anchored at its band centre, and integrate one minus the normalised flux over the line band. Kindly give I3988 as 1.4 A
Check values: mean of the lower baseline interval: 2.16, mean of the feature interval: 2.47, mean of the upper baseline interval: 3.01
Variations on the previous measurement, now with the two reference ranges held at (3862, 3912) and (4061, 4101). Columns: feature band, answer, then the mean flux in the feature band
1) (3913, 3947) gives -1.5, 2.36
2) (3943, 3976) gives 3.3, 2.09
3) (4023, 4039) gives -3.6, 3.04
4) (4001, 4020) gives -4.3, 3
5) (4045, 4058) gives -2.5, 3.01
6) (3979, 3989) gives -0.4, 2.48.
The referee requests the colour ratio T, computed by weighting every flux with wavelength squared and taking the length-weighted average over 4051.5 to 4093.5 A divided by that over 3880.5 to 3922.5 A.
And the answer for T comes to 1.41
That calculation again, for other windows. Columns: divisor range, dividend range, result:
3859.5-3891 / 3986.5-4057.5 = 1.49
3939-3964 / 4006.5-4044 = 1.28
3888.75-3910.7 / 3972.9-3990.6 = 1.16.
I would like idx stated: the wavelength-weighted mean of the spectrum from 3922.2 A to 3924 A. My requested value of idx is 2.38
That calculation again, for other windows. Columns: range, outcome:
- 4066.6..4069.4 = 2.81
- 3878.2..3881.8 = 2.2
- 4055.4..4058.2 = 2.94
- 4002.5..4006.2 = 2.92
